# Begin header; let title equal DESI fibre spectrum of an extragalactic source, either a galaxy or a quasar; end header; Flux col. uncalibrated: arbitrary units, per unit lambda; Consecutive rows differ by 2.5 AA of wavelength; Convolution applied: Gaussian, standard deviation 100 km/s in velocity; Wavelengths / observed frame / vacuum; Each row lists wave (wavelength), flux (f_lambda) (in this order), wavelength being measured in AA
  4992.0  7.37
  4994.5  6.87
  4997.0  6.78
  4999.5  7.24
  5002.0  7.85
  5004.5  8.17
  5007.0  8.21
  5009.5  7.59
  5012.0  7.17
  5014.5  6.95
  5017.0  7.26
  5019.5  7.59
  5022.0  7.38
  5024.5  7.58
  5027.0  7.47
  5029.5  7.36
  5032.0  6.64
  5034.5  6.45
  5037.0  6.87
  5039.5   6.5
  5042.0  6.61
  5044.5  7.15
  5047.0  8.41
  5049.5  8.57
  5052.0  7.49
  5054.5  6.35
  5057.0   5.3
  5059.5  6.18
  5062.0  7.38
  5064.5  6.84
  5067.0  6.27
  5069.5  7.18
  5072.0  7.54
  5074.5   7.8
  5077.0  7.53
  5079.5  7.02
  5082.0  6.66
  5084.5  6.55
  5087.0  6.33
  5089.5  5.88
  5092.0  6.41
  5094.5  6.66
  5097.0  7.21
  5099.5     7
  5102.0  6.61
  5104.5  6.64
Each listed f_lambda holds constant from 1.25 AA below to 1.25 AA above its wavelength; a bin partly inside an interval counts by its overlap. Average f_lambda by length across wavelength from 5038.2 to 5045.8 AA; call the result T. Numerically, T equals 6.77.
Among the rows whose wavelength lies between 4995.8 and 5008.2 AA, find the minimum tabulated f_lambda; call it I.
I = 6.78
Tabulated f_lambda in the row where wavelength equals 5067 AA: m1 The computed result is 6.27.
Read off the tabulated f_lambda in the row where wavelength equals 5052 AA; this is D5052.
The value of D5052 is 7.49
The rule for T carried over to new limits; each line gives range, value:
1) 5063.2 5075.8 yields 7.13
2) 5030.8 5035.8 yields 6.55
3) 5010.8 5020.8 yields 7.24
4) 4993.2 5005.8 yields 7.39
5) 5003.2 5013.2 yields 7.79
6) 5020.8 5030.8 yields 7.44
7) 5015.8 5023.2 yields 7.41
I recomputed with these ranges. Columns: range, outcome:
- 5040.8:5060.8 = 5.3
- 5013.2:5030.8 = 6.95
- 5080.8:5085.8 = 6.55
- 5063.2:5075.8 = 6.27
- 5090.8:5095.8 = 6.41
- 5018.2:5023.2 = 7.38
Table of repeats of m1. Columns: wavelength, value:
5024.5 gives 7.58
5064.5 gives 6.84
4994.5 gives 6.87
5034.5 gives 6.45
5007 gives 8.21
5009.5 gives 7.59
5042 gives 6.61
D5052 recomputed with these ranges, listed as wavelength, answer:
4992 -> 7.37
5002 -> 7.85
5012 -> 7.17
